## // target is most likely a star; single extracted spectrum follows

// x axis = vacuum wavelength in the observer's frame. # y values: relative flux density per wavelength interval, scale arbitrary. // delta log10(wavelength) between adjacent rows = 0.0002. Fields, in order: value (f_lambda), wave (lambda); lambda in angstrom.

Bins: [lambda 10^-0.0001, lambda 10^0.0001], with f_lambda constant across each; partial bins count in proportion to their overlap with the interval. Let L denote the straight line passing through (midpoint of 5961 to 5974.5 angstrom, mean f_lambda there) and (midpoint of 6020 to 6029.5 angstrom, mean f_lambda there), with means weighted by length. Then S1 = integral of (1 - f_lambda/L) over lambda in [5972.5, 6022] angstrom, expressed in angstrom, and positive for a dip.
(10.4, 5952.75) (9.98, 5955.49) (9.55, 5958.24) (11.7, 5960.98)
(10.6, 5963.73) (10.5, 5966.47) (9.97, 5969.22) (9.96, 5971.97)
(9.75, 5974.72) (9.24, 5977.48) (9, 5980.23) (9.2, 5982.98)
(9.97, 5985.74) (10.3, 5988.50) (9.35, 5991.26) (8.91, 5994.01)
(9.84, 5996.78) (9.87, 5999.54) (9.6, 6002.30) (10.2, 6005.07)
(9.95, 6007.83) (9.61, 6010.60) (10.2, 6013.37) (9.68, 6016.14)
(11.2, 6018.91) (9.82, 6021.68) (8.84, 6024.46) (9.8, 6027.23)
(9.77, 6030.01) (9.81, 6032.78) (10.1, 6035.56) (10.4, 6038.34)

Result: 0.87 angstrom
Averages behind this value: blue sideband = 10.4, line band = 9.76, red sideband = 9.56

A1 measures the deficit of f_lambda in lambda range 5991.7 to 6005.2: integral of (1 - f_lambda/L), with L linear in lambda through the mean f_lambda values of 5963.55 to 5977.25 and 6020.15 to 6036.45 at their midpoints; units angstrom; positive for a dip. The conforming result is 0.4 angstrom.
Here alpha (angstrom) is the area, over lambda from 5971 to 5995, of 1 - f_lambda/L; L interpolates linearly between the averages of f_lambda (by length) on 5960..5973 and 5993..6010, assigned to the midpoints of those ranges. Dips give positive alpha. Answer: 1.5 angstrom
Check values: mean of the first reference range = 10.5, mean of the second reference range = 9.74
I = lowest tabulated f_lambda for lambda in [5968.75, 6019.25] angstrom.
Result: 8.91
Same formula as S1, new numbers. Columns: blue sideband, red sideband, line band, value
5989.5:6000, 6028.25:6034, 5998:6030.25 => -0.8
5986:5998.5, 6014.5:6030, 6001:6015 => -0.2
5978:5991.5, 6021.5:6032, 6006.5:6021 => -0.9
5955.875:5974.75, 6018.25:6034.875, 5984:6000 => 0.7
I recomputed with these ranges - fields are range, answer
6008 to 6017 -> 9.61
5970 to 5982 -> 9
